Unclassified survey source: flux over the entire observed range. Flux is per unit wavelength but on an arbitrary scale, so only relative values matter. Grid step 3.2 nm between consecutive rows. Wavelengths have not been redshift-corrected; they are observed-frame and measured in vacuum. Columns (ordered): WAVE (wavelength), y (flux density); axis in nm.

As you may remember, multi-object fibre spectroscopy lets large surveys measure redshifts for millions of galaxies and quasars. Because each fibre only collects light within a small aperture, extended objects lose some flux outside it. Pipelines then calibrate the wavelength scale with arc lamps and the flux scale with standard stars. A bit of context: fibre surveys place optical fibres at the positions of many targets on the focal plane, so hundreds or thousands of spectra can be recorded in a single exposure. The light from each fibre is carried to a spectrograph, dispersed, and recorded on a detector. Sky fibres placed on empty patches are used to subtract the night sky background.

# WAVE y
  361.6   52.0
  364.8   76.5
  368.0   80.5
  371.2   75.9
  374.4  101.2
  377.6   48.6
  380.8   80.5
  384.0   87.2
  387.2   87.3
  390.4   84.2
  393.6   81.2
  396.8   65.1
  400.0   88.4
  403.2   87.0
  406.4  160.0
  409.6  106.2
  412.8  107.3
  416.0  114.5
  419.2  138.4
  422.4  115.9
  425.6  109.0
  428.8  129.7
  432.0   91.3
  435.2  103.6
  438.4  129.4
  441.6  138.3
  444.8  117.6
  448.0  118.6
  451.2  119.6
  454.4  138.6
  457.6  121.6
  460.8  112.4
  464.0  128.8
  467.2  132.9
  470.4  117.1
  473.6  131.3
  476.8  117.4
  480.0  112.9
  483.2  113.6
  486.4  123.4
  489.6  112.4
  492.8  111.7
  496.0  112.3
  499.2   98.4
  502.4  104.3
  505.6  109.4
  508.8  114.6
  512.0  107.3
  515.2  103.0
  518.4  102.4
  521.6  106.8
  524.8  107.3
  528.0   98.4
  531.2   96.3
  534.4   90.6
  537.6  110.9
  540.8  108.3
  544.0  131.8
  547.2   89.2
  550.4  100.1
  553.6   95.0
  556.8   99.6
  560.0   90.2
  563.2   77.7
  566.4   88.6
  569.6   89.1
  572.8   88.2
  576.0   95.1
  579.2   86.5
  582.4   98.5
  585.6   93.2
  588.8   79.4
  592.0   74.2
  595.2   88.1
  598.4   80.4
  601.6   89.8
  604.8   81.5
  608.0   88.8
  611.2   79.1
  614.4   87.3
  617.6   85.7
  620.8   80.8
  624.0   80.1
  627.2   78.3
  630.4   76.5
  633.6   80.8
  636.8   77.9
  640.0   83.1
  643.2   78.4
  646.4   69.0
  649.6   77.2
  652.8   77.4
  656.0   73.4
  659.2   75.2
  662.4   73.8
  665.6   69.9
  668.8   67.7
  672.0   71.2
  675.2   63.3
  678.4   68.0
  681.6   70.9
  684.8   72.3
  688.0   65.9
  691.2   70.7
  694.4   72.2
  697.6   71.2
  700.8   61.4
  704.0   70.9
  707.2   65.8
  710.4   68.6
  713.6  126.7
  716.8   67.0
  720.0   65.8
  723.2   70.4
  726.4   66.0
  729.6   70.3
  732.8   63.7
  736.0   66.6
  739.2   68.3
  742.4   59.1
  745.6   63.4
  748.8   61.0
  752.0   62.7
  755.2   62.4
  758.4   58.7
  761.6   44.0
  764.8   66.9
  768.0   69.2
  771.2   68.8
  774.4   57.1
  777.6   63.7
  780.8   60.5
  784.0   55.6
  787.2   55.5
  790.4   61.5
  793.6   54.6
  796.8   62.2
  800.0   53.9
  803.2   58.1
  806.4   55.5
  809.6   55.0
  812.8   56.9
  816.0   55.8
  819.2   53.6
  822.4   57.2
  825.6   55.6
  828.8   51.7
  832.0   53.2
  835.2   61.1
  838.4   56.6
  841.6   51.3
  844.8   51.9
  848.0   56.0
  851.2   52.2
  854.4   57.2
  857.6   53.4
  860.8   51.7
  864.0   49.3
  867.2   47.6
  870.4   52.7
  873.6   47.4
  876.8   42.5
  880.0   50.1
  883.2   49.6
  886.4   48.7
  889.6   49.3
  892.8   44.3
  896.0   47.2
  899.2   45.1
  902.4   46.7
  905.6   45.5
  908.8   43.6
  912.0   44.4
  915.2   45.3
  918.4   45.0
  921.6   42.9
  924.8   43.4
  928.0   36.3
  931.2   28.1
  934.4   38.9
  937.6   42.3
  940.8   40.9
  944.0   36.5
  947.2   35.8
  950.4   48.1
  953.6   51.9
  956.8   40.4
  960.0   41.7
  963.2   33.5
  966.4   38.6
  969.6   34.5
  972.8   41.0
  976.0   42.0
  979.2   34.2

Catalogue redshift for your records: 0.087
